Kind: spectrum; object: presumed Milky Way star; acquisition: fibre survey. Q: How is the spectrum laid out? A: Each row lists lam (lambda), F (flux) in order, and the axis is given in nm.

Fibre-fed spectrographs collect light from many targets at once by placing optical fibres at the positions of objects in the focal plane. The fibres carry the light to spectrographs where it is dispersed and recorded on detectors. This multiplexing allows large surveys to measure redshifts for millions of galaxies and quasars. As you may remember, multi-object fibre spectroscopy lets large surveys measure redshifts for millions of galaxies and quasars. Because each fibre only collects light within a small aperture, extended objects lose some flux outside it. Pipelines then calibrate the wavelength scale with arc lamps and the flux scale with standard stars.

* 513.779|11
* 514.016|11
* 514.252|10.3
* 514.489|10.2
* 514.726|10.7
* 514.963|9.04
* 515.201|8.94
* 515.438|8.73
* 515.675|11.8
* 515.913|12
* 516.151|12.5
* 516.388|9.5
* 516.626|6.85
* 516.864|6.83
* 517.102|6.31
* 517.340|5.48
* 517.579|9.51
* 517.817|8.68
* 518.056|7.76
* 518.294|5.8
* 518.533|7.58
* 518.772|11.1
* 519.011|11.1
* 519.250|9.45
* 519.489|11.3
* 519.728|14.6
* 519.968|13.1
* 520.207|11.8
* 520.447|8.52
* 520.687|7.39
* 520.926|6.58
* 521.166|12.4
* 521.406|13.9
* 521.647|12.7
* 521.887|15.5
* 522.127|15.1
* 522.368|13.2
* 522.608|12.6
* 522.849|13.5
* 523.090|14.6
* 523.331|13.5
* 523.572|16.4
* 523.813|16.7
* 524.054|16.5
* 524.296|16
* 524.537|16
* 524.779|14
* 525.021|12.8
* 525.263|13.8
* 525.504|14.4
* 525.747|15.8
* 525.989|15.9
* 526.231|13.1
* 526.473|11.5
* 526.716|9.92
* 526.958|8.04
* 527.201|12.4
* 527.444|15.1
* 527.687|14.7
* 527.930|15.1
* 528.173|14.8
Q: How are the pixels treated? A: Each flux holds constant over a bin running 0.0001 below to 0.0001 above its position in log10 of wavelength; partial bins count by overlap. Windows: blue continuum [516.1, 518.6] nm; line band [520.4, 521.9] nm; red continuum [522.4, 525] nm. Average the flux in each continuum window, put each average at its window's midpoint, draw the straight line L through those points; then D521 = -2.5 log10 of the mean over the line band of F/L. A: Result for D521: 0.12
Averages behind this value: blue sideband 7.77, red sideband 14.8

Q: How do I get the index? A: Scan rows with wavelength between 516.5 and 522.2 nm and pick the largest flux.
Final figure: 15.5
